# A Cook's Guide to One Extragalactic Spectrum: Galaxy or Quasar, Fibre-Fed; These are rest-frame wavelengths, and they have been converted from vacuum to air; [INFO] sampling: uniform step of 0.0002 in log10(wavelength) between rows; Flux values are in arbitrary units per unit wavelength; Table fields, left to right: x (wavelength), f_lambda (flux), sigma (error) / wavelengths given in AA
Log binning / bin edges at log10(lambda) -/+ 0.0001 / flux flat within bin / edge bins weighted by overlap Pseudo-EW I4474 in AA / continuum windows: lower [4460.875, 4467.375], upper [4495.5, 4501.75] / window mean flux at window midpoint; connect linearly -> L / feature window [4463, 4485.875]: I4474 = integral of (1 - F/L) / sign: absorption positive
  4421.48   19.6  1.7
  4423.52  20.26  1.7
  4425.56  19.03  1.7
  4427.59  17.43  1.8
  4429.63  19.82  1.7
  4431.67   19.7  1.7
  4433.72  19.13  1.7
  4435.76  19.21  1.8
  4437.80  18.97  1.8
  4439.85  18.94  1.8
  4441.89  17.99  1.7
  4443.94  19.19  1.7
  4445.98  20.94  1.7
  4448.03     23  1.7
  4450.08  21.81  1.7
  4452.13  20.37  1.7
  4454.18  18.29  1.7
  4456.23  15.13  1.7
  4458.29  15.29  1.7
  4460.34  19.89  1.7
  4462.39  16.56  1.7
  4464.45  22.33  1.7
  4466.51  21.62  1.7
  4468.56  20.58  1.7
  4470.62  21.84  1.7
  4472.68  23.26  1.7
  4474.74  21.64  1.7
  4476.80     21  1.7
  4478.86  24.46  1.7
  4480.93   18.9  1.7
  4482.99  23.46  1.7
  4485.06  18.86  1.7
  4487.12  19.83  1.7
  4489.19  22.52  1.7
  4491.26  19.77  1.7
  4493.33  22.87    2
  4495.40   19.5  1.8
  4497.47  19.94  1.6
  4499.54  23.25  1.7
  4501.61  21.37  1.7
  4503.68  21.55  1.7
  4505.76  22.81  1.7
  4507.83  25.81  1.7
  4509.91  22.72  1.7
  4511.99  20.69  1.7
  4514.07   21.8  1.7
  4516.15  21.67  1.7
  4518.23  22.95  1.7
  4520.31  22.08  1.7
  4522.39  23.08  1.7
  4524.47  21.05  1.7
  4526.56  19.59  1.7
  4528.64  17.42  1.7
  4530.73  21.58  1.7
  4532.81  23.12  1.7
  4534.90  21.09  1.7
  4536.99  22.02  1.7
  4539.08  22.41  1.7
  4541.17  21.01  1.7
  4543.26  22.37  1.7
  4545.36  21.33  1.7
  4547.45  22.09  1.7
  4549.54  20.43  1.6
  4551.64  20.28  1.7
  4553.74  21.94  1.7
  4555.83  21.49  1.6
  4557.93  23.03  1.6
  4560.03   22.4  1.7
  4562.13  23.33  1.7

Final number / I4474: -1.3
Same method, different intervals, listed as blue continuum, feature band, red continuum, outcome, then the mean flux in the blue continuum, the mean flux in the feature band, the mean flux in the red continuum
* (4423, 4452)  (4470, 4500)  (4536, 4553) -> -1.3 AA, 19.7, 21.4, 21.5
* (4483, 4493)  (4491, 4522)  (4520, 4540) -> -1.5 AA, 20.7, 22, 21.3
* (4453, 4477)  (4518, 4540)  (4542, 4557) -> -0.4 AA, 19.8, 21.4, 21.4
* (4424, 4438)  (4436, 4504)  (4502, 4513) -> 1.5 AA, 19.1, 20.4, 22.6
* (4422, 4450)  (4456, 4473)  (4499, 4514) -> 0.9 AA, 19.6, 19.7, 22.5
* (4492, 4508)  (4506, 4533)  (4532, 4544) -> 0.2 AA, 21.9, 21.8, 22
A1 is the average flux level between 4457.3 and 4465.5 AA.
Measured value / 18.5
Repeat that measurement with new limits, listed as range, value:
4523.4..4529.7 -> 19.4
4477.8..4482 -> 21.7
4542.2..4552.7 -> 21.3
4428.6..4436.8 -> 19.5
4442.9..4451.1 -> 21.2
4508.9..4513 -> 21.7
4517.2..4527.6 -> 21.8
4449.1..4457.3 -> 18.9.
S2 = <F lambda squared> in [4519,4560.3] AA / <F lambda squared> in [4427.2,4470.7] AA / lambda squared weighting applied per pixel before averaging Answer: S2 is 1.2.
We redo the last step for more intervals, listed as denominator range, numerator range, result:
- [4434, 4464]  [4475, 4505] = 1.14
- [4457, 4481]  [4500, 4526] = 1.10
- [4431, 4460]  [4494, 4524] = 1.19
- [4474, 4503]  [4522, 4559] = 1.03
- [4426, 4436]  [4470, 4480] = 1.20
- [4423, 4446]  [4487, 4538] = 1.17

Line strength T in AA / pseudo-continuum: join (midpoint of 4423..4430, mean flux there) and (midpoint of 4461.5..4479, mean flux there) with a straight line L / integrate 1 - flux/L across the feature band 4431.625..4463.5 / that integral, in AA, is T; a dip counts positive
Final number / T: 1.7 AA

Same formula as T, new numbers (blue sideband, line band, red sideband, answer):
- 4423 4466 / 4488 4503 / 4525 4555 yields -0.8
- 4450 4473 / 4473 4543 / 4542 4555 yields -3.6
